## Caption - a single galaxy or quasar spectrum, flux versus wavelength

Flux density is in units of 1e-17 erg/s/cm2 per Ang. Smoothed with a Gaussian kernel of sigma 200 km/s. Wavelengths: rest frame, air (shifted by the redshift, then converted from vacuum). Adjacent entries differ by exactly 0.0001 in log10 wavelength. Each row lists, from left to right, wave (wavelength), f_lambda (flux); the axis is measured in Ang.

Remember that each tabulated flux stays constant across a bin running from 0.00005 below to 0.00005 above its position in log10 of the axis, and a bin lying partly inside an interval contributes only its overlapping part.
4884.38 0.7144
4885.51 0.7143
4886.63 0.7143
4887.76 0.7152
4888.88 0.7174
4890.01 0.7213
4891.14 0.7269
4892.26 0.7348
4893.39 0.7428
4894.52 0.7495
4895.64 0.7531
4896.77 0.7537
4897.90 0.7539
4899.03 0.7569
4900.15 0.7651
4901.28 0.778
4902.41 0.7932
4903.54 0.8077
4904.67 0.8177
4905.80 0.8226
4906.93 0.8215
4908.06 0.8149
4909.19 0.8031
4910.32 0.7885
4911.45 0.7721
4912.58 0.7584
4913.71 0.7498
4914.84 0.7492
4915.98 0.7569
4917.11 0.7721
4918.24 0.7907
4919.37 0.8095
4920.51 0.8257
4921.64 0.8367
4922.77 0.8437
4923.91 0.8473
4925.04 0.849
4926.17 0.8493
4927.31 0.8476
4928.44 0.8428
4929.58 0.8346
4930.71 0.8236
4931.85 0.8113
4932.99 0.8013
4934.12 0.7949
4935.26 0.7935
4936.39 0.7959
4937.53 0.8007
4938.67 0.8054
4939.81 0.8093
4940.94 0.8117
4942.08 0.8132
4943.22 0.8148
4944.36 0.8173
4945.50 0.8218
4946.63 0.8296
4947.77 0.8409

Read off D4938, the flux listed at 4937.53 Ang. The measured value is 0.8007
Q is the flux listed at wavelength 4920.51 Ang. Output 0.8257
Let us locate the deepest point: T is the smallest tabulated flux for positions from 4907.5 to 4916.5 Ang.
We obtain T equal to 0.7492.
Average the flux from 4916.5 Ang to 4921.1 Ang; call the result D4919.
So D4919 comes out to 0.8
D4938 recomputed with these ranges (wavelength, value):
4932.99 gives 0.8013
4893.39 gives 0.7428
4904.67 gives 0.8177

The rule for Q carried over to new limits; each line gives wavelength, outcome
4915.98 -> 0.7569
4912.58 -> 0.7584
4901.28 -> 0.778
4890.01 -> 0.7213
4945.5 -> 0.8218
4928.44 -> 0.8428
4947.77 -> 0.8409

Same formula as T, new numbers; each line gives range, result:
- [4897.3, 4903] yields 0.7539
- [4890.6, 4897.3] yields 0.7269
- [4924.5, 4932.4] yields 0.8113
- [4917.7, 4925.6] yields 0.7907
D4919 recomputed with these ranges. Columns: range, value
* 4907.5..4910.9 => 0.802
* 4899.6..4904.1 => 0.785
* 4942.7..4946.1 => 0.82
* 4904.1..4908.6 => 0.819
